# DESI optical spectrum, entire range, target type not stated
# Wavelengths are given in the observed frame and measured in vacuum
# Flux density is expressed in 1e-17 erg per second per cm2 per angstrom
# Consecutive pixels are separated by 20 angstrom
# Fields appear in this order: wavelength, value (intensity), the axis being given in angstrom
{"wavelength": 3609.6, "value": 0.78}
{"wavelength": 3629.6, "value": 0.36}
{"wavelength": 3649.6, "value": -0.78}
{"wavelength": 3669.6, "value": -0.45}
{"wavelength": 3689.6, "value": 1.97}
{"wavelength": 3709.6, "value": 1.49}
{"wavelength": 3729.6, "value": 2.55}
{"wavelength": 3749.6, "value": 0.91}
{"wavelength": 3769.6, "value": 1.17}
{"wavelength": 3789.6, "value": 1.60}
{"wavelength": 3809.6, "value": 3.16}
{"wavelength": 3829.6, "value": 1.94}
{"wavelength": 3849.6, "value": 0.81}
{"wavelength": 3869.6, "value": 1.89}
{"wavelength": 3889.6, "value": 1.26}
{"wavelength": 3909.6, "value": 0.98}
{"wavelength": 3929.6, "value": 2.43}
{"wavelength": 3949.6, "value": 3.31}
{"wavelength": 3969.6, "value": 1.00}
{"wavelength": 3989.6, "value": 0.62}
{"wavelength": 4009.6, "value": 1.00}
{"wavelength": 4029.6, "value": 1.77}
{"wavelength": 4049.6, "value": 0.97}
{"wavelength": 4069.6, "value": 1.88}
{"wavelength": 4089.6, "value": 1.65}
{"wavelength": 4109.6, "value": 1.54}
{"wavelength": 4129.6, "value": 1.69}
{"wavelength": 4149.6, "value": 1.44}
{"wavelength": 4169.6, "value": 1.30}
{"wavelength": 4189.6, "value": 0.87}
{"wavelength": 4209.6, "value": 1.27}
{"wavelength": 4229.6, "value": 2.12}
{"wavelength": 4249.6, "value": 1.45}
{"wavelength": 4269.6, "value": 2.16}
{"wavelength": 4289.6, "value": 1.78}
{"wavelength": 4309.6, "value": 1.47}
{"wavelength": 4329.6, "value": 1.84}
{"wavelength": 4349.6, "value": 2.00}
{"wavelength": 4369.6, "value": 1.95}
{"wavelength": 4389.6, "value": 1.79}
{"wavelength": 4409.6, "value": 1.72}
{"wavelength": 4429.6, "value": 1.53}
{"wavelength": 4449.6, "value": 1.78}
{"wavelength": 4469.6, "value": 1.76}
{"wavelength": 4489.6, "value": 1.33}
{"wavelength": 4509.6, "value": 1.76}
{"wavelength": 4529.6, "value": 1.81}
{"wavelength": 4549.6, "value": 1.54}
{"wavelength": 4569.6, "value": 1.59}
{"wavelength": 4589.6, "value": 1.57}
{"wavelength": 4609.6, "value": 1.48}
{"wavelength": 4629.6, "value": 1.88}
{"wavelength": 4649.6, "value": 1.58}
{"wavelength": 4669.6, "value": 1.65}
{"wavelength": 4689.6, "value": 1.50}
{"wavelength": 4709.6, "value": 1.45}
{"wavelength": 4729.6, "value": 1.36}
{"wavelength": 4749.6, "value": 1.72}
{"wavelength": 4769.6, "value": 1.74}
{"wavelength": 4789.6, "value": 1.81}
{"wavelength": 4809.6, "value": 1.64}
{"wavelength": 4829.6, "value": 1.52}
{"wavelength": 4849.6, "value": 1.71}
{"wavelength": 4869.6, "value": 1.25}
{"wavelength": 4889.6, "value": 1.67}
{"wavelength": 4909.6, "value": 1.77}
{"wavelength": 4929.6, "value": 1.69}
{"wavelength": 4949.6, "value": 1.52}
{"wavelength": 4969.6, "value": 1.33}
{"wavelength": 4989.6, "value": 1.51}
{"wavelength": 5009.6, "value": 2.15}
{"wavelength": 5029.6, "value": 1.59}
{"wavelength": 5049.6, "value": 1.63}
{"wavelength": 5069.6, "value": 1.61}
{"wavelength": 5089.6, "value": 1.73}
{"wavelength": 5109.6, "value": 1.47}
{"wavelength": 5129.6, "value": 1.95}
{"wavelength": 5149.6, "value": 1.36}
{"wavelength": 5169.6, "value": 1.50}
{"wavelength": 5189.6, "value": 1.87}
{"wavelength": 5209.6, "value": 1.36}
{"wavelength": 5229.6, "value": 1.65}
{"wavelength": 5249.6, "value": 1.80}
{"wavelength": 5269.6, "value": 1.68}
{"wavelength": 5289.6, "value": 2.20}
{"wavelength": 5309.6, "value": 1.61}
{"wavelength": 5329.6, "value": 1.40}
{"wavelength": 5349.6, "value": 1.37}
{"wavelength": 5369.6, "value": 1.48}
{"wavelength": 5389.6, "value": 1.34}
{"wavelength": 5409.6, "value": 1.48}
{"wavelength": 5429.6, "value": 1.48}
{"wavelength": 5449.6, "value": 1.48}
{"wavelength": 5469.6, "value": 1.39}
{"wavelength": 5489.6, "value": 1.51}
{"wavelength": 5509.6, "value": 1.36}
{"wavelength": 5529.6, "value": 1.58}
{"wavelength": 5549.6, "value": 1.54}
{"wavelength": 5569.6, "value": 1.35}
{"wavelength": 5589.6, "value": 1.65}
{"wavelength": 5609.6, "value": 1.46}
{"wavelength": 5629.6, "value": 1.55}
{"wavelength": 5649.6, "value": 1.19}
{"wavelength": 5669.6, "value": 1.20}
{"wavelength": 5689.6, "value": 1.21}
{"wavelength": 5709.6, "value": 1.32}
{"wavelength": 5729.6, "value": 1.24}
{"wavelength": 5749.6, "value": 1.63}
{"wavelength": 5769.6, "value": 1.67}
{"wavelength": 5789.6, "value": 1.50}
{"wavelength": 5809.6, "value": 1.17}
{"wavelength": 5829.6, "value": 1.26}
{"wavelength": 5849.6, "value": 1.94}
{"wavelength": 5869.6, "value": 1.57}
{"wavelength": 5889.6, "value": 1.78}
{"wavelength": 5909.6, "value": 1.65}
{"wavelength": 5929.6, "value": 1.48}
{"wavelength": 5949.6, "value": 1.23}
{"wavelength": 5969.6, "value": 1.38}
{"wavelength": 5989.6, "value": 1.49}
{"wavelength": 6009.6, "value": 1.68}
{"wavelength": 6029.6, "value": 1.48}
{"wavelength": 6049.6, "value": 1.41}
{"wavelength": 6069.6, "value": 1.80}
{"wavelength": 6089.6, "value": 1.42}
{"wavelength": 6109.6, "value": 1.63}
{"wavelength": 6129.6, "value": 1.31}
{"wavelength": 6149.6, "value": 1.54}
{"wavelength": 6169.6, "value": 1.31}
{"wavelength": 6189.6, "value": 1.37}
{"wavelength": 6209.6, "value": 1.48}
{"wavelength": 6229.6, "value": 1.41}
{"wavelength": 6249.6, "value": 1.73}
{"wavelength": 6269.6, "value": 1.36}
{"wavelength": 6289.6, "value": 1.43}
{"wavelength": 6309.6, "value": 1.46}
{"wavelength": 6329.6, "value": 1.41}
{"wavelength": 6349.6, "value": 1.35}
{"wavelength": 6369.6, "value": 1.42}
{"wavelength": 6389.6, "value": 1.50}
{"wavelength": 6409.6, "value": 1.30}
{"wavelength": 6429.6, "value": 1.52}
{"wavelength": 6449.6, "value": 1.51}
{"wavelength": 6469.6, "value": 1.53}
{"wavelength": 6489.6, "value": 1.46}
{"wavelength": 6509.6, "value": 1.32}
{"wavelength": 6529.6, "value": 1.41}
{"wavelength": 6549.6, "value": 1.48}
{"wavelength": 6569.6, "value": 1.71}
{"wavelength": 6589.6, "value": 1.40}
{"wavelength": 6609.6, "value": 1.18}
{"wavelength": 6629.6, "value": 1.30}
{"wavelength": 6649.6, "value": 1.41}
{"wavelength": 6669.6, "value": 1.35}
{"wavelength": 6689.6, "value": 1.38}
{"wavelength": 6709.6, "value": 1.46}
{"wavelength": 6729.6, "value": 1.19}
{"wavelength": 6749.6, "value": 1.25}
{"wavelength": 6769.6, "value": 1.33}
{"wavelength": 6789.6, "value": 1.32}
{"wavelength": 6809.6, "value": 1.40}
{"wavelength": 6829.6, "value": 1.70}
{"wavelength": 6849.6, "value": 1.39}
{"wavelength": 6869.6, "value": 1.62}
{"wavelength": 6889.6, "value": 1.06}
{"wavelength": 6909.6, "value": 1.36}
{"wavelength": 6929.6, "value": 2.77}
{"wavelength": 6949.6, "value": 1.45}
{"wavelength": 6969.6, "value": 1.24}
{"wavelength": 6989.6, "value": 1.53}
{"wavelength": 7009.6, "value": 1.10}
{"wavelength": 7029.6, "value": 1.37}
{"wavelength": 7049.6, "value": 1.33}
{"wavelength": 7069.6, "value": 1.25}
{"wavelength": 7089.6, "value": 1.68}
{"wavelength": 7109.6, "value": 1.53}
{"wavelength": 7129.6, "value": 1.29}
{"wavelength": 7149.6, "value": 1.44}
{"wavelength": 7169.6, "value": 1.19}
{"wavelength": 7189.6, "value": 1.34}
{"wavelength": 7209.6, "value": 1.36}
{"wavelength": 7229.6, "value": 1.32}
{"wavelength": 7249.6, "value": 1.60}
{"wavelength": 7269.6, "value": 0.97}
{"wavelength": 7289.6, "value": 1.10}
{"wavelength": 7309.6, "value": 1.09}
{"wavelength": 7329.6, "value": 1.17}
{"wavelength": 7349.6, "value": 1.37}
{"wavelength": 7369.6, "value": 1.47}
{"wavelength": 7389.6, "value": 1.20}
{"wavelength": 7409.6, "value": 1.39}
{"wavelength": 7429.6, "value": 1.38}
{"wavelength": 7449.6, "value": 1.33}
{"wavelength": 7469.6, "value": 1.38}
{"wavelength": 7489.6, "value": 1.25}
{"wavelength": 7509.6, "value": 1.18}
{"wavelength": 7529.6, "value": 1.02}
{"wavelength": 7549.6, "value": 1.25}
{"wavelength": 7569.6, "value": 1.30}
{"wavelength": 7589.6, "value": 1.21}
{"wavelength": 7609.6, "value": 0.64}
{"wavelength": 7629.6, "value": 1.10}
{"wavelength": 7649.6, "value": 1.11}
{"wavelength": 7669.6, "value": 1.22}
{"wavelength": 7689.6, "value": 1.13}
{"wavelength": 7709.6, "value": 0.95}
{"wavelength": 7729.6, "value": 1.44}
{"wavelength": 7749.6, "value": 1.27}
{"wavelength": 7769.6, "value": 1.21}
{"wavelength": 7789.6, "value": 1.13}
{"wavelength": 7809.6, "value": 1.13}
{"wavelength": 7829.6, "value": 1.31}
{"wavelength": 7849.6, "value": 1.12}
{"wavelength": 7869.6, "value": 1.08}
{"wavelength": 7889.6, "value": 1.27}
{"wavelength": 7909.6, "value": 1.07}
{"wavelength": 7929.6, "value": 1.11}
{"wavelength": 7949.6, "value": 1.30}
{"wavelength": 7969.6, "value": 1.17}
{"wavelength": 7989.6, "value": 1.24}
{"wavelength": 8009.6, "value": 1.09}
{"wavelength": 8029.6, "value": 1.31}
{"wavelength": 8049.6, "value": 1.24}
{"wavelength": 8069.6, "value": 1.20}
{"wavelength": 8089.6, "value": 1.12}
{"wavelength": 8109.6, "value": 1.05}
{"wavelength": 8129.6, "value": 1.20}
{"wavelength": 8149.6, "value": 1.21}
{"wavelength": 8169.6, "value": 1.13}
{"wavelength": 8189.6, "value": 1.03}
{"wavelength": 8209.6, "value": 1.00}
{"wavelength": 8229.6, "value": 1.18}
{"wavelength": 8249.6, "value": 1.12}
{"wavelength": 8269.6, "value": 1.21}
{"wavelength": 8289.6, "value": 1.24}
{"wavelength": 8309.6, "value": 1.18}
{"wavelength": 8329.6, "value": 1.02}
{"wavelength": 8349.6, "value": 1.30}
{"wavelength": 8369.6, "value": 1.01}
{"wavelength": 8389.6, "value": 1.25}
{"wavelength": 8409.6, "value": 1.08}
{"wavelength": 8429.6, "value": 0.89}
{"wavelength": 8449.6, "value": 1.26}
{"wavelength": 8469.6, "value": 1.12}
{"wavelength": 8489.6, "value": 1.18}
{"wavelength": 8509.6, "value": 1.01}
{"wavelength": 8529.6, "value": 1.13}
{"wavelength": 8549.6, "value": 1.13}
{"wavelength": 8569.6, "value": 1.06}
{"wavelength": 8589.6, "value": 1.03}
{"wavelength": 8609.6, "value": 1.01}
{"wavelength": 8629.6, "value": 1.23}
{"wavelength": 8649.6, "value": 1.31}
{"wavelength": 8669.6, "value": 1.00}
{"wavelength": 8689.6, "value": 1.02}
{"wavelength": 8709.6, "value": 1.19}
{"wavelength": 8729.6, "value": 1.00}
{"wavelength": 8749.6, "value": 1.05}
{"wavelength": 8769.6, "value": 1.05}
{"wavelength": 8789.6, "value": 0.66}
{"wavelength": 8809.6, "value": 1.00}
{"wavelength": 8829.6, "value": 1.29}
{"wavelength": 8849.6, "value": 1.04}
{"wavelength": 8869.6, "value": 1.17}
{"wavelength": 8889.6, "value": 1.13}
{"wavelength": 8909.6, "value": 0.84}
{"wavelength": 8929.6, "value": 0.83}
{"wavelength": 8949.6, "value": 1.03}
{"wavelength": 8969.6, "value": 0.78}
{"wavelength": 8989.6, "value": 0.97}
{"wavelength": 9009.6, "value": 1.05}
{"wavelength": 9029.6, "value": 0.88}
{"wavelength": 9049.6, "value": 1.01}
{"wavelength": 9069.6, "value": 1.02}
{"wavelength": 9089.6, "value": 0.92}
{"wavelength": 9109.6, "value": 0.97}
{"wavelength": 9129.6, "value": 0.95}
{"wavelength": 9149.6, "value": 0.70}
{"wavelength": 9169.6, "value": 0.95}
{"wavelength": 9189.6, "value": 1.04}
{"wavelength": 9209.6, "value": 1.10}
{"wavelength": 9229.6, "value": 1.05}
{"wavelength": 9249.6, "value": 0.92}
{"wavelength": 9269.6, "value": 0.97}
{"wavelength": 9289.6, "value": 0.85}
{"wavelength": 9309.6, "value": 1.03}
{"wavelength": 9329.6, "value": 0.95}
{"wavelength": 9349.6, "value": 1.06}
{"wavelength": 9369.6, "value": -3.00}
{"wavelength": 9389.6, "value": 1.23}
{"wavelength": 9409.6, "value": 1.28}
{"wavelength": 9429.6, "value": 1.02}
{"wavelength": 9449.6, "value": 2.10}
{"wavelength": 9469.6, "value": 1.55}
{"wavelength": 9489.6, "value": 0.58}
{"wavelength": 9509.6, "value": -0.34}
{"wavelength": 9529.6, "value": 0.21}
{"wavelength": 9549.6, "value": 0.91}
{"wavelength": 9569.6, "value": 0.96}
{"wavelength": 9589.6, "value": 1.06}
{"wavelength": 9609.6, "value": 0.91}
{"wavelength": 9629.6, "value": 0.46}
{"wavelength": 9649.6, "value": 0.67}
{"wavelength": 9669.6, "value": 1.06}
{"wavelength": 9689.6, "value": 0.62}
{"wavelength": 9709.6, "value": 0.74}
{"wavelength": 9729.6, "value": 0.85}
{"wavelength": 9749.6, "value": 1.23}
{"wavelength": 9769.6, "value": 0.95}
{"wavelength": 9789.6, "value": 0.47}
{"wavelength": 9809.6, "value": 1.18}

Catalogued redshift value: 0.06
